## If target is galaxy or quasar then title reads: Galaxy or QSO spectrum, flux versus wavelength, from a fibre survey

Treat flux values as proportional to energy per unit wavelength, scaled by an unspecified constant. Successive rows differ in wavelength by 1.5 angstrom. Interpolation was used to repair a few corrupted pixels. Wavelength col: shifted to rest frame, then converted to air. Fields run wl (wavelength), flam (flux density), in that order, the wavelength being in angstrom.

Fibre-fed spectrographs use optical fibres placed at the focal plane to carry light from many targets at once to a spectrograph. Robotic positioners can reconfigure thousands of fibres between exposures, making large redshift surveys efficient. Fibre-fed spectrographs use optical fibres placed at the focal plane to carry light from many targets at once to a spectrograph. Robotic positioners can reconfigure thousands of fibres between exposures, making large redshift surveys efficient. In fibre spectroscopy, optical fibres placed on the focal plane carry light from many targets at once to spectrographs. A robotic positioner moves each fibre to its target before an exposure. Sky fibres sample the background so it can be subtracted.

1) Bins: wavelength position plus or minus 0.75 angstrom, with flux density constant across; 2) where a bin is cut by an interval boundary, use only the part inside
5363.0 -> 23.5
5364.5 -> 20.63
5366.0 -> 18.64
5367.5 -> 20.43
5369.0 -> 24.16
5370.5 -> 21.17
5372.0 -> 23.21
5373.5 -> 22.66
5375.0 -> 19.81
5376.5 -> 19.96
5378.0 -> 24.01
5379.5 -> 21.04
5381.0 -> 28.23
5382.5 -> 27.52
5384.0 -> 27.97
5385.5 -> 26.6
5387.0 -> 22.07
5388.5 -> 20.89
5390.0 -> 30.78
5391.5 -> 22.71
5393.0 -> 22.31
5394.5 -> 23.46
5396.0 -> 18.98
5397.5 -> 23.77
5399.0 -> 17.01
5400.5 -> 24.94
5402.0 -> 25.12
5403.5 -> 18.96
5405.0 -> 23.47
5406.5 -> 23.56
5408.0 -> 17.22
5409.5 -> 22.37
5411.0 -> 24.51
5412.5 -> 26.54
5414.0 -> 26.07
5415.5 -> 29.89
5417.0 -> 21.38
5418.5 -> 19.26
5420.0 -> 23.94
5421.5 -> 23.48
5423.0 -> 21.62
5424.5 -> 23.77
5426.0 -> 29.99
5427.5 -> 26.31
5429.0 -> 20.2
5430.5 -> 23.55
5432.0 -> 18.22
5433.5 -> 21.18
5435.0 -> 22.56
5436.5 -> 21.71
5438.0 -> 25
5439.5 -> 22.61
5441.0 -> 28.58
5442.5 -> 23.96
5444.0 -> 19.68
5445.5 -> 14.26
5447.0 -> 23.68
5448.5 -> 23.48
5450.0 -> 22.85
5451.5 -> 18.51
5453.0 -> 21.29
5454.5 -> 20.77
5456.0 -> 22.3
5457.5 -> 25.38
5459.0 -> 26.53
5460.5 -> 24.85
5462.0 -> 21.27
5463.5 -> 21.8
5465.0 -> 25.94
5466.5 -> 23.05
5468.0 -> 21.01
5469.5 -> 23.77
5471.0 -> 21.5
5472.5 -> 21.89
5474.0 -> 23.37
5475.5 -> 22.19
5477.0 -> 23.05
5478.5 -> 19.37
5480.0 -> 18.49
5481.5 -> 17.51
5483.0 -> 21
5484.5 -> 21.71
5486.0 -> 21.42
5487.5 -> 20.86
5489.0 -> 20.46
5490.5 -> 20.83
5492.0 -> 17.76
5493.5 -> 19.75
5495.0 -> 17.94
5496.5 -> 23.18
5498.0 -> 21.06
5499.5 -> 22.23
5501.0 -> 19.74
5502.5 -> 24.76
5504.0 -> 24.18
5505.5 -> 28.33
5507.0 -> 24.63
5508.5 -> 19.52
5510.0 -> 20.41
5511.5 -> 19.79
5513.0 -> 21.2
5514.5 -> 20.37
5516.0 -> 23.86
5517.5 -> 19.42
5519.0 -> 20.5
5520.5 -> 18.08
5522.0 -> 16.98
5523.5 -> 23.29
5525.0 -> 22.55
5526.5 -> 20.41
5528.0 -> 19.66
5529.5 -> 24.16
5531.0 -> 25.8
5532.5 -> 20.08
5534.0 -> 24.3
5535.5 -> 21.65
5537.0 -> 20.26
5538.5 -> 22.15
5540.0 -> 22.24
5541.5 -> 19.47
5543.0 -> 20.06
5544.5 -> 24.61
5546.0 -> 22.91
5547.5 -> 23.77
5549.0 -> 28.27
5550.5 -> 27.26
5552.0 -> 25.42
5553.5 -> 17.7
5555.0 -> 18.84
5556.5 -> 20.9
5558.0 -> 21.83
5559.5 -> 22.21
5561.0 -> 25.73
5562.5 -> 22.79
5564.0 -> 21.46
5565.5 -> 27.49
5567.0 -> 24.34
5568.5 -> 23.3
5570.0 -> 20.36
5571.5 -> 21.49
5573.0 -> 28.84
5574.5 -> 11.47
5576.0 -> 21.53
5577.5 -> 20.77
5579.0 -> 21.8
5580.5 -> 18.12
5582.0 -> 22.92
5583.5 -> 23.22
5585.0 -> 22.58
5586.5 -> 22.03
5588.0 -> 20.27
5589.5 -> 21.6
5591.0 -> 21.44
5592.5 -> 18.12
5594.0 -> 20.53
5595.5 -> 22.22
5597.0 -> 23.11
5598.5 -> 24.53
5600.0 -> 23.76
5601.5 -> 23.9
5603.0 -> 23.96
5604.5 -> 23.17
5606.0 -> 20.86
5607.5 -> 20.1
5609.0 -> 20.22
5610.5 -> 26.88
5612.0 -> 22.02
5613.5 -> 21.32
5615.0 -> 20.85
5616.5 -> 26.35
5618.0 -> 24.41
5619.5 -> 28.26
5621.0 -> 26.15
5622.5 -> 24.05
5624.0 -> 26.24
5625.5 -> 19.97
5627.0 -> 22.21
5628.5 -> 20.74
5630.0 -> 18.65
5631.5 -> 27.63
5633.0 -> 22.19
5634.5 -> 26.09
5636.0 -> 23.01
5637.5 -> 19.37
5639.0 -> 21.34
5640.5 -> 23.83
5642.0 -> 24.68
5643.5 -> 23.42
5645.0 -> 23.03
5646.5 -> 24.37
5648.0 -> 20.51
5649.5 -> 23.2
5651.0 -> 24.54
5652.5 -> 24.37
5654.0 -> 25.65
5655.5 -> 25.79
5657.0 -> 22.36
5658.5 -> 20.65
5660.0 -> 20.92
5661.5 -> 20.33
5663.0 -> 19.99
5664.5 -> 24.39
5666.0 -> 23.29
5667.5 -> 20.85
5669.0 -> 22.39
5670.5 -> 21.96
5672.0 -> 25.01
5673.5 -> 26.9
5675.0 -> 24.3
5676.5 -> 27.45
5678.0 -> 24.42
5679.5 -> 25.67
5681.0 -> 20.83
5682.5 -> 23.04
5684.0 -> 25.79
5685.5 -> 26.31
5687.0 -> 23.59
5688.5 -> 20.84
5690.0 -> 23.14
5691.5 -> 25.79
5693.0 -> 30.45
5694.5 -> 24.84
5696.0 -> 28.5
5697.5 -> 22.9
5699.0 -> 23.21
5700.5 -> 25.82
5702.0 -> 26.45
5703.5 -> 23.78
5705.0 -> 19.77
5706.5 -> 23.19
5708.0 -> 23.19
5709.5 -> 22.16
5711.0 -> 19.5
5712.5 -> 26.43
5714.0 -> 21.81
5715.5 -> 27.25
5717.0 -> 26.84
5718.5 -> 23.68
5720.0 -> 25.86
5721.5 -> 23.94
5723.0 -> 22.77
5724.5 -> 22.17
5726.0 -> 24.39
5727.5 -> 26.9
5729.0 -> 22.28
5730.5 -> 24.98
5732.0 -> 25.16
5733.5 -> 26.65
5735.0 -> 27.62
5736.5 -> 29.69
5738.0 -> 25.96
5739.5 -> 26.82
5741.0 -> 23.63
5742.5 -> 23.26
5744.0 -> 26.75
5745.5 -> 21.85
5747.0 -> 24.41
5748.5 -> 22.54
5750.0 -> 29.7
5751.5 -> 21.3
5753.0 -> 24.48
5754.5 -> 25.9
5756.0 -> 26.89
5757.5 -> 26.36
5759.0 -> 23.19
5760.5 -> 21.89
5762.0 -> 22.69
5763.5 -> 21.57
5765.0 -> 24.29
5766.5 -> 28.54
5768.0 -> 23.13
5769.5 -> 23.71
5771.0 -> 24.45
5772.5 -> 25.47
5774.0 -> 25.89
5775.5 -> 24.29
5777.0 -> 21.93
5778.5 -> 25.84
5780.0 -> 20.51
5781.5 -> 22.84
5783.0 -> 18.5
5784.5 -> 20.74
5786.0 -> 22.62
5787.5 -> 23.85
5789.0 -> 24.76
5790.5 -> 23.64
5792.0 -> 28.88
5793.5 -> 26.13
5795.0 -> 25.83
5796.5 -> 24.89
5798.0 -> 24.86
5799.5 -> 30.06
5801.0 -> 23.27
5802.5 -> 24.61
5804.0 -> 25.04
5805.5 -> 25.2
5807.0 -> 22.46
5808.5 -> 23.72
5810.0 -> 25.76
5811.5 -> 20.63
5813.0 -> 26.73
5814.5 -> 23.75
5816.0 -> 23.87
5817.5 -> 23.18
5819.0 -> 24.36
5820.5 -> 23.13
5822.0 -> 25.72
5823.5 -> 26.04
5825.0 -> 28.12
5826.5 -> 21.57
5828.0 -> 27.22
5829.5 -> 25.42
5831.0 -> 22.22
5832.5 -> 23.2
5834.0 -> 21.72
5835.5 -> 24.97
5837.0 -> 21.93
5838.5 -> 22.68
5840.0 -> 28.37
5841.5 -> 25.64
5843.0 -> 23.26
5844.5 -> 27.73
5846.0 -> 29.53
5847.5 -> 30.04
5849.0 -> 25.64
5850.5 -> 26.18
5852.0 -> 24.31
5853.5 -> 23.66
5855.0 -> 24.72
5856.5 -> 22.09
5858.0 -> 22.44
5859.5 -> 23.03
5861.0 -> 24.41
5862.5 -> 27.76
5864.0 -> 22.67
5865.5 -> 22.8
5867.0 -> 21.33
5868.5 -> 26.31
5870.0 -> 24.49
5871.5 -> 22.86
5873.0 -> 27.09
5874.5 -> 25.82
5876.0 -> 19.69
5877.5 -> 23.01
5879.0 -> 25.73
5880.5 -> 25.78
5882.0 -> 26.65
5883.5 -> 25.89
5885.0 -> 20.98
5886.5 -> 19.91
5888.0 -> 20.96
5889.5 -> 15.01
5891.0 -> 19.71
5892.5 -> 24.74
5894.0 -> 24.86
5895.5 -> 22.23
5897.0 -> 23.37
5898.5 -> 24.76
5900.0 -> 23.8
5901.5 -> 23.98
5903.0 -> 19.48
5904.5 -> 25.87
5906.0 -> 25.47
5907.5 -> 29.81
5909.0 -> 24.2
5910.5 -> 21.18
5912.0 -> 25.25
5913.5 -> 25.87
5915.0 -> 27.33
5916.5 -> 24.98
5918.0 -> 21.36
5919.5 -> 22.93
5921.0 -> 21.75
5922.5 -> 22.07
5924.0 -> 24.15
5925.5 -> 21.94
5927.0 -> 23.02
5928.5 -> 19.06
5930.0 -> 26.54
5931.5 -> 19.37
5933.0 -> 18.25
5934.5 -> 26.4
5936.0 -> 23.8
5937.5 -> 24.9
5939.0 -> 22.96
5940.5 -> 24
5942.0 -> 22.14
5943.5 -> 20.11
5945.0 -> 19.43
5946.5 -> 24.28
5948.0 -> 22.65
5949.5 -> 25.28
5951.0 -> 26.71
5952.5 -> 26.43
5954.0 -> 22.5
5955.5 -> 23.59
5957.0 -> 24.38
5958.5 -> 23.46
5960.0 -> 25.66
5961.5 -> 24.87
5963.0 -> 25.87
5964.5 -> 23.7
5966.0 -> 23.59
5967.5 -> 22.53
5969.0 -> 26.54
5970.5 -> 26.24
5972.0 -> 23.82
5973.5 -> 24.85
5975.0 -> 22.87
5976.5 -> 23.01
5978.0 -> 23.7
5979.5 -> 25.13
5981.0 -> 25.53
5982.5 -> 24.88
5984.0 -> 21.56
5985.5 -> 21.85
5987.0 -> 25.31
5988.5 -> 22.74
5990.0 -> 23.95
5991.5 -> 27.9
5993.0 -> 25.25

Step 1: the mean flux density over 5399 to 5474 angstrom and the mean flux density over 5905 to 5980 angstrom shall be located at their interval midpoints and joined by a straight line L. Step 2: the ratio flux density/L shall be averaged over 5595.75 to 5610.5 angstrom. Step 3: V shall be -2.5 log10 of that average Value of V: 0.017 mag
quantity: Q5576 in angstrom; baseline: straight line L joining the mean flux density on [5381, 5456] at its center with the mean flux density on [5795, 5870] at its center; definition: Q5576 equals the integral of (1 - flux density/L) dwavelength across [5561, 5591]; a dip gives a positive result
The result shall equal 2.1 angstrom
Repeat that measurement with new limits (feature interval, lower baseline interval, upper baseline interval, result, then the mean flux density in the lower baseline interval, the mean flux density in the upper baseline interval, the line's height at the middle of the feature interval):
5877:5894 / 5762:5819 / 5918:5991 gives 0.8 angstrom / 24.2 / 23.5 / 23.8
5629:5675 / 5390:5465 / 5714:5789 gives 1.7 angstrom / 22.9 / 24.4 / 23.9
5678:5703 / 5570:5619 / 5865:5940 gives -2.6 angstrom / 22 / 23.4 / 22.4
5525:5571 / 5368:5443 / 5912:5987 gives 1.6 angstrom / 23.4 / 23.7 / 23.4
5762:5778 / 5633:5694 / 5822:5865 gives 0.1 angstrom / 23.6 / 24.9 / 24.4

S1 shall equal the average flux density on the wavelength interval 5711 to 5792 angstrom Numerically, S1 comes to 24.4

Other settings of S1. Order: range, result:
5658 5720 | 23.9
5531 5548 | 22.1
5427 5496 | 21.8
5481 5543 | 21.3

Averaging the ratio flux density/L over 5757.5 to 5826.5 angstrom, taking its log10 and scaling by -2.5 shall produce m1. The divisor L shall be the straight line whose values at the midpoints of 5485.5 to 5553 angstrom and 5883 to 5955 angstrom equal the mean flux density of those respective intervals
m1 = -0.07 mag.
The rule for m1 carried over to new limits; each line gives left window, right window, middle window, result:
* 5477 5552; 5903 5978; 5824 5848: -0.09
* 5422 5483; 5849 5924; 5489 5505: 0.07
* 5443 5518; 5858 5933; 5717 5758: -0.10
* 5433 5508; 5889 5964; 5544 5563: -0.04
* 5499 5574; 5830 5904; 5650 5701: -0.05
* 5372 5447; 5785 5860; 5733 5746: -0.06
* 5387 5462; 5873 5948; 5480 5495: 0.15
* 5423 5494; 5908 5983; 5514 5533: 0.06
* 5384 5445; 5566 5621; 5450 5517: 0.05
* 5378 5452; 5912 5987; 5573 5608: 0.09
